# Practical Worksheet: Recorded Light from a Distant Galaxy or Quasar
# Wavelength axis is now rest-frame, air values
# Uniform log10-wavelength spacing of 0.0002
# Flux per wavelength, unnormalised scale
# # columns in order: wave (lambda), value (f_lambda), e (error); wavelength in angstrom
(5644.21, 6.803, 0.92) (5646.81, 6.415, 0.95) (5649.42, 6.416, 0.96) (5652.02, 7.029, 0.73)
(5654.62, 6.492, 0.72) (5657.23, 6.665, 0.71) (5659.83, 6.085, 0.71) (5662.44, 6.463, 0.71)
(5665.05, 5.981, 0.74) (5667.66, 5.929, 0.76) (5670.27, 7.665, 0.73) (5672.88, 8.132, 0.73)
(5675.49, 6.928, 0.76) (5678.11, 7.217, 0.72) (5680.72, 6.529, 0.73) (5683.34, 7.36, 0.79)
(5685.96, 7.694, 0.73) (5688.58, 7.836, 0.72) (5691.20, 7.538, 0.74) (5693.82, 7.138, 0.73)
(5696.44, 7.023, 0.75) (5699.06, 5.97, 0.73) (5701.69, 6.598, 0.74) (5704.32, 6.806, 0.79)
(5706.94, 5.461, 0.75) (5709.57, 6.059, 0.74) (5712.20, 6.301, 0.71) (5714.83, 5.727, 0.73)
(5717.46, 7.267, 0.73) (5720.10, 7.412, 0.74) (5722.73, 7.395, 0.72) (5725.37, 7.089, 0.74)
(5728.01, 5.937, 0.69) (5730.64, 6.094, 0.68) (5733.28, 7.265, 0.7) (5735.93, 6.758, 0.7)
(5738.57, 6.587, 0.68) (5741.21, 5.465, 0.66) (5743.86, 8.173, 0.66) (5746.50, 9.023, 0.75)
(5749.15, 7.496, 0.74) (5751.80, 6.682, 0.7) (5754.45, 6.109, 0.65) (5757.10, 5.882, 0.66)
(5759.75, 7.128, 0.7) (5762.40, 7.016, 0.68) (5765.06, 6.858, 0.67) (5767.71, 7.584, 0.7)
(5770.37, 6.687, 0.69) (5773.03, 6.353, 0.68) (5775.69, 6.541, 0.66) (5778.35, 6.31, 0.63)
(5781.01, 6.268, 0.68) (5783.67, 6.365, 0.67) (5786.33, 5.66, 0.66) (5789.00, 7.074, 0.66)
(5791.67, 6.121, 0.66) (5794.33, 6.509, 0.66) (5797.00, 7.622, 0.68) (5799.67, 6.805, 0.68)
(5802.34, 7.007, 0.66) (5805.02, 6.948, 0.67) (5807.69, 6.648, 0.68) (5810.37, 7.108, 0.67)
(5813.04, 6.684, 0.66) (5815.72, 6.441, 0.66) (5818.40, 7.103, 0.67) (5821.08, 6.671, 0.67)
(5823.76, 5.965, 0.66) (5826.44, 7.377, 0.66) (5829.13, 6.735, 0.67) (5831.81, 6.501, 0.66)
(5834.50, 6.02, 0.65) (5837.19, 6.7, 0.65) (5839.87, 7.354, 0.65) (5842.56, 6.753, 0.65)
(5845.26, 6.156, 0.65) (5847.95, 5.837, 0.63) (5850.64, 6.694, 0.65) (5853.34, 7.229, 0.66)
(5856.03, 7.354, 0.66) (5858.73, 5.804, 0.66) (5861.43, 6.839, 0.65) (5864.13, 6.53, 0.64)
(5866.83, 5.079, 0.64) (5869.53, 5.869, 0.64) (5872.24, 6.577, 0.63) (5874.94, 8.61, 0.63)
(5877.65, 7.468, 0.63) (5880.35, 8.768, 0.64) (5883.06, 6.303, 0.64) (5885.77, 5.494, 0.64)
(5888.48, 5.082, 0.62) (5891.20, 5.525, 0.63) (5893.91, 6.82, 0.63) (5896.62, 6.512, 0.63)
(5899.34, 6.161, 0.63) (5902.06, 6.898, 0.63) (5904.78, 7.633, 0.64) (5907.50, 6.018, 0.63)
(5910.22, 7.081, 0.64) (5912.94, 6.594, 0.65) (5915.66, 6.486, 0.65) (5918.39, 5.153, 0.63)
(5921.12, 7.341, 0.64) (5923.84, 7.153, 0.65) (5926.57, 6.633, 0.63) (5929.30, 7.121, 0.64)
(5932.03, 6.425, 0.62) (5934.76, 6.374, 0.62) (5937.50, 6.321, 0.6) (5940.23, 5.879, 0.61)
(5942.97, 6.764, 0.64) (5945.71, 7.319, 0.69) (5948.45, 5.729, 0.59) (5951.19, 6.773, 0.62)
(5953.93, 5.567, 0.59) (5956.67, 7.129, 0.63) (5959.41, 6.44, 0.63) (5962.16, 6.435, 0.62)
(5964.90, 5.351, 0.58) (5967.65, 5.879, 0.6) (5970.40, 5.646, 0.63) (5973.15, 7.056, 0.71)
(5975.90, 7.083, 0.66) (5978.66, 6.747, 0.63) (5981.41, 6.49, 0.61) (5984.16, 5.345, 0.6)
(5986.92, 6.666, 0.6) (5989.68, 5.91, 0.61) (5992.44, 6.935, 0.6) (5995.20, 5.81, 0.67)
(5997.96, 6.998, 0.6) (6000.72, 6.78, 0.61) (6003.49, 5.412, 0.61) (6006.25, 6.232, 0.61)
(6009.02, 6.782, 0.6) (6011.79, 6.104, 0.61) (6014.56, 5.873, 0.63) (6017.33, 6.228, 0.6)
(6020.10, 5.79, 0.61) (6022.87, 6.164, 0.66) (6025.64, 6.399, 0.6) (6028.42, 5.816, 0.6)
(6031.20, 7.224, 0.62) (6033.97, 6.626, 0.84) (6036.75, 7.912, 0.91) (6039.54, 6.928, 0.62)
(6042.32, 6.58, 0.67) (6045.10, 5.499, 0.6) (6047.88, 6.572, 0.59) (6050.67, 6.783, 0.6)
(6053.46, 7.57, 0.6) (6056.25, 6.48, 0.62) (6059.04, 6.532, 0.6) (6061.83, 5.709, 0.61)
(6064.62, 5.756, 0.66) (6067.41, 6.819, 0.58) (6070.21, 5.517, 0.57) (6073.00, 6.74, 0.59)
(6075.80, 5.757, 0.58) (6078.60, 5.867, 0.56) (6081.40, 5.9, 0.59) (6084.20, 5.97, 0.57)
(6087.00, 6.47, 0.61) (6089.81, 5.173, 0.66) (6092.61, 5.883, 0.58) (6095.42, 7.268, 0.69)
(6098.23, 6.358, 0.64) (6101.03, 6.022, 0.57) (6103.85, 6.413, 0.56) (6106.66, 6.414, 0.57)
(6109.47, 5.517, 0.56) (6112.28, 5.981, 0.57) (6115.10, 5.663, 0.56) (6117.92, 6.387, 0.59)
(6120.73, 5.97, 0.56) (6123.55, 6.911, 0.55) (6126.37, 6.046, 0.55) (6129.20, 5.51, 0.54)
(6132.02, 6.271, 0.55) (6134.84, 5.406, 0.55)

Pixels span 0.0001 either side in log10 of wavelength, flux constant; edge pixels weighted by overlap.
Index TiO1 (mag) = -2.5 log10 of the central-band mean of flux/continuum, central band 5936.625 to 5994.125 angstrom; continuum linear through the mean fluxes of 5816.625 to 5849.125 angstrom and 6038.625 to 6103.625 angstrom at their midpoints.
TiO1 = 0.01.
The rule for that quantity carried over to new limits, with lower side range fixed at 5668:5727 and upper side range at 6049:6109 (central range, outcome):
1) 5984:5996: 0.03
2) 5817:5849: 0.01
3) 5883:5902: 0.10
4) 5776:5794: 0.07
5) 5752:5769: 0.01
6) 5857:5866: 0.05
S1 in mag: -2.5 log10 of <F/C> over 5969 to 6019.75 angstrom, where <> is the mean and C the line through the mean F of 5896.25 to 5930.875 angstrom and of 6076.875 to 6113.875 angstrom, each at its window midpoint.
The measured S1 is 0.02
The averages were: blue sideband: 6.68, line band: 6.33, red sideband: 6.09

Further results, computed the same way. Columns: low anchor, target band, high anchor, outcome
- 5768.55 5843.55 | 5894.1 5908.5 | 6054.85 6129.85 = -0.032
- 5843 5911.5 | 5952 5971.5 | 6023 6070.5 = 0.079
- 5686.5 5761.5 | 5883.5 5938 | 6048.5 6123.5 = 0.009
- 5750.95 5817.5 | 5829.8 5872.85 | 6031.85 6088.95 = 0.023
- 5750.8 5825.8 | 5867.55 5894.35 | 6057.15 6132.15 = -0.020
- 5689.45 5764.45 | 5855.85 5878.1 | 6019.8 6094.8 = -0.005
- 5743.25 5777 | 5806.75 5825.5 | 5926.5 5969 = 0.024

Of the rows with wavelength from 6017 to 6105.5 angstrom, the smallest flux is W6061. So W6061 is 5.173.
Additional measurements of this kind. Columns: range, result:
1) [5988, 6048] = 5.412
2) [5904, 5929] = 5.153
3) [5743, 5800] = 5.66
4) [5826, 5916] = 5.079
